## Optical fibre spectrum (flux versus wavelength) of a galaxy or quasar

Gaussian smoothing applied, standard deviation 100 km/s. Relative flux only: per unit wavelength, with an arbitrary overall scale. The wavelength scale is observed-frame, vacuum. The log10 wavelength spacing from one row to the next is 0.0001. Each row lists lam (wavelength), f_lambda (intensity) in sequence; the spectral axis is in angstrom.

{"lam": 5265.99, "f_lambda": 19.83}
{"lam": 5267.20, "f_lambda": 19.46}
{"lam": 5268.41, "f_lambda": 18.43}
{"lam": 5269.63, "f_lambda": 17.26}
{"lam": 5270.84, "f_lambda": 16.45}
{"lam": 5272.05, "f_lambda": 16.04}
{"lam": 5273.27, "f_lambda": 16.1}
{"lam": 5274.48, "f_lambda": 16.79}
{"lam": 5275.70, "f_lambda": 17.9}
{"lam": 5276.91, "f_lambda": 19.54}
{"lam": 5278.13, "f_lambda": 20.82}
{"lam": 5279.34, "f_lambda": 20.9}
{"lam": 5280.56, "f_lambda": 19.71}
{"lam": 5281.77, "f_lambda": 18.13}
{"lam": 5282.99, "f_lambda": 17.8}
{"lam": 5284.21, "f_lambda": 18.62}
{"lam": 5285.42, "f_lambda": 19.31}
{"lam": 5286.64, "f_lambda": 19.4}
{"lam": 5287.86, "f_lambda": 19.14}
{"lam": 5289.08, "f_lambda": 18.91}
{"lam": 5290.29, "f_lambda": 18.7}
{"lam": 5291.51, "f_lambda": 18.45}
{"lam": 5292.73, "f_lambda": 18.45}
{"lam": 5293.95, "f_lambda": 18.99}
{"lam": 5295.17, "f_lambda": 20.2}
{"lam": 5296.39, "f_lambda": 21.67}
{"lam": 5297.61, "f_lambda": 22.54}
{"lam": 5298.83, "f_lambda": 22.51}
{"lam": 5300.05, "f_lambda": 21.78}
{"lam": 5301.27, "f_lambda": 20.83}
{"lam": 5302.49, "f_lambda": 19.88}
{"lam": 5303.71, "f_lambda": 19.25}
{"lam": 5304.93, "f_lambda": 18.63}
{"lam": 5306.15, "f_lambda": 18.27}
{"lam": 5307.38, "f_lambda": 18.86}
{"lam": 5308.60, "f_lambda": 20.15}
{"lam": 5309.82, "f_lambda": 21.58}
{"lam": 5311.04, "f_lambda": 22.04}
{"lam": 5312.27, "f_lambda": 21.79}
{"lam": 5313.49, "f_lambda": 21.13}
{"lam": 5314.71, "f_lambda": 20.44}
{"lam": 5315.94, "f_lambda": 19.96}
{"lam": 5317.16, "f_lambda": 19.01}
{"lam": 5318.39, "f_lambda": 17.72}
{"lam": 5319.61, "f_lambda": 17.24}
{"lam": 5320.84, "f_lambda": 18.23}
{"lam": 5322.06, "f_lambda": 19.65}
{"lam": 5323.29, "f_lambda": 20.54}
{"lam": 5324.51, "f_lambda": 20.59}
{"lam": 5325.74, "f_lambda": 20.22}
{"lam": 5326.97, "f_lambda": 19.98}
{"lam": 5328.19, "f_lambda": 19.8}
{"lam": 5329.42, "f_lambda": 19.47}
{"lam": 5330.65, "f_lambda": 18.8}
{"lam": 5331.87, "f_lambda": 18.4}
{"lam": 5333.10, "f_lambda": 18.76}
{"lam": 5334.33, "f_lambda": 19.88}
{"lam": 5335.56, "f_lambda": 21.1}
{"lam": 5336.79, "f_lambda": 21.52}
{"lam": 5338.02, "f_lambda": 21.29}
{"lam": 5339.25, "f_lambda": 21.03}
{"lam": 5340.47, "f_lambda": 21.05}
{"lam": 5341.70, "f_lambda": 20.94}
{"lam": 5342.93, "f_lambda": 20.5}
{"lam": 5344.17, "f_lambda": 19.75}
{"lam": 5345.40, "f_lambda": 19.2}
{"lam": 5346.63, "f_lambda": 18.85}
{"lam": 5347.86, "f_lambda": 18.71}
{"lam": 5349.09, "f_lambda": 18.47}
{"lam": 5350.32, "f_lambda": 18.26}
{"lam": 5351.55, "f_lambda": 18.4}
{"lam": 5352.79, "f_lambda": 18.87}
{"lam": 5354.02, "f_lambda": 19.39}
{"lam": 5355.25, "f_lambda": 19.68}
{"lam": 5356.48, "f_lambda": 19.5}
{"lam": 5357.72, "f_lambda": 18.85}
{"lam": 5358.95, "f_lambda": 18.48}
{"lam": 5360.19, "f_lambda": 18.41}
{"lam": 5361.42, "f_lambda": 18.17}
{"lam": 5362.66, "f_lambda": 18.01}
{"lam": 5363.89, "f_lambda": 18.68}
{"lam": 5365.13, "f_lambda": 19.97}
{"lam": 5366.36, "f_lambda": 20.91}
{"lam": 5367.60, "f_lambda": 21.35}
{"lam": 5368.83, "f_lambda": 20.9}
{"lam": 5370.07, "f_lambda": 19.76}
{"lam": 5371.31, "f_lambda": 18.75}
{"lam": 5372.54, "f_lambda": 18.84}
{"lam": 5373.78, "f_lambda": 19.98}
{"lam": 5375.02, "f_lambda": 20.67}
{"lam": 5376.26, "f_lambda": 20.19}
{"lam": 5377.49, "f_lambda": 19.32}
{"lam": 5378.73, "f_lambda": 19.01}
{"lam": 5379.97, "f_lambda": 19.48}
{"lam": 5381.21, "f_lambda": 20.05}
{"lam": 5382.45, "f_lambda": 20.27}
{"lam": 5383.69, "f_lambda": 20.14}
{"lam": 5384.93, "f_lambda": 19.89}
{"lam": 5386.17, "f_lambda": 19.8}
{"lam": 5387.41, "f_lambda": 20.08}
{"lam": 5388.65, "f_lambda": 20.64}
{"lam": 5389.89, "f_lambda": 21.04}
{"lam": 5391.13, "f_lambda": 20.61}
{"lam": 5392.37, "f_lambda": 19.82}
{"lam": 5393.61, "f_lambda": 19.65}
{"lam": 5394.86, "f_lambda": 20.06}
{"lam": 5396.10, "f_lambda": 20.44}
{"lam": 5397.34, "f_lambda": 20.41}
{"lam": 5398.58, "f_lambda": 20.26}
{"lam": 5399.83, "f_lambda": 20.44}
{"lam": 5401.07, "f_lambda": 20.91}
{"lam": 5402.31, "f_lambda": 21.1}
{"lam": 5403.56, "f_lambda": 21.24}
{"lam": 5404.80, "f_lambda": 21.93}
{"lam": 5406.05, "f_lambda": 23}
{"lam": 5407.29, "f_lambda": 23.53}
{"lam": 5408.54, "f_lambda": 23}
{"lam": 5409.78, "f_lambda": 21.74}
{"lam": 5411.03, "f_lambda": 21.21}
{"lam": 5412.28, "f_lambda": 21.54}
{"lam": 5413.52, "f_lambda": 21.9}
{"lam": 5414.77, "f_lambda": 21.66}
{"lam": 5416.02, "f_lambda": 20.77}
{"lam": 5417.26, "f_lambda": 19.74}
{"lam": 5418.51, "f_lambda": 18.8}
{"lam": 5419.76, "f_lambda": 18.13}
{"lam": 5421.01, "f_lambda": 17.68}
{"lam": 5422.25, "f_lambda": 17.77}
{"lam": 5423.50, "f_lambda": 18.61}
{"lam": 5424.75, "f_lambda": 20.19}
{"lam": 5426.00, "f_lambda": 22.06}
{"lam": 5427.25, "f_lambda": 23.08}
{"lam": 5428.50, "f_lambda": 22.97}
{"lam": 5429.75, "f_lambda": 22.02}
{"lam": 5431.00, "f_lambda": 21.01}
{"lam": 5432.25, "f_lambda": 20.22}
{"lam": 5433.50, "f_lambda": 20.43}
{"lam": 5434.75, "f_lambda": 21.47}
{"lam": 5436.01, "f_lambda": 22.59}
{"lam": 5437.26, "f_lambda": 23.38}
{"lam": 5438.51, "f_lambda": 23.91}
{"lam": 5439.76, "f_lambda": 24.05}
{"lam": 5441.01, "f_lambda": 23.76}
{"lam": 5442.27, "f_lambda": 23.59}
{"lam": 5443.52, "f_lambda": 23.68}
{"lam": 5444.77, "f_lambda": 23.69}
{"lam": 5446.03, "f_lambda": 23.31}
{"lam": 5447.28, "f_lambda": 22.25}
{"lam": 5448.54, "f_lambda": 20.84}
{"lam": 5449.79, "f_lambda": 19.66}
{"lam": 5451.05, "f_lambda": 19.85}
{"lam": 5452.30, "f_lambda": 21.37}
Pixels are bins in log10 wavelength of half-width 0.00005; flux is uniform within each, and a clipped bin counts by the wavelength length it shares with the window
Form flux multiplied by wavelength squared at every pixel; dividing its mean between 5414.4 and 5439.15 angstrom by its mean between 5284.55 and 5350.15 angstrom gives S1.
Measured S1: 1.09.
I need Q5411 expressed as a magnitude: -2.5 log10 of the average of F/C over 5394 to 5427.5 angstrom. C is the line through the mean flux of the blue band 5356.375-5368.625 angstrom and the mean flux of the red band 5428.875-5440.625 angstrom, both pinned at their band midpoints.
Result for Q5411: 0.023 mag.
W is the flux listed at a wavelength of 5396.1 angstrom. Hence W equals 20.44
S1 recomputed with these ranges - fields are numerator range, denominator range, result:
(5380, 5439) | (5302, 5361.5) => 1.09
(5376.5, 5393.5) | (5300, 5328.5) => 1.03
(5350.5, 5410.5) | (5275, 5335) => 1.05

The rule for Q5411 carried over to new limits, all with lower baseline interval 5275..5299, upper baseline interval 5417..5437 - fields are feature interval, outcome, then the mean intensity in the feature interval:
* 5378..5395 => 0.01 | 20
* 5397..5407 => -0.05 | 21.3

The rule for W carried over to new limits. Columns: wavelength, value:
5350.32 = 18.26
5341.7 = 20.94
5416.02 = 20.77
